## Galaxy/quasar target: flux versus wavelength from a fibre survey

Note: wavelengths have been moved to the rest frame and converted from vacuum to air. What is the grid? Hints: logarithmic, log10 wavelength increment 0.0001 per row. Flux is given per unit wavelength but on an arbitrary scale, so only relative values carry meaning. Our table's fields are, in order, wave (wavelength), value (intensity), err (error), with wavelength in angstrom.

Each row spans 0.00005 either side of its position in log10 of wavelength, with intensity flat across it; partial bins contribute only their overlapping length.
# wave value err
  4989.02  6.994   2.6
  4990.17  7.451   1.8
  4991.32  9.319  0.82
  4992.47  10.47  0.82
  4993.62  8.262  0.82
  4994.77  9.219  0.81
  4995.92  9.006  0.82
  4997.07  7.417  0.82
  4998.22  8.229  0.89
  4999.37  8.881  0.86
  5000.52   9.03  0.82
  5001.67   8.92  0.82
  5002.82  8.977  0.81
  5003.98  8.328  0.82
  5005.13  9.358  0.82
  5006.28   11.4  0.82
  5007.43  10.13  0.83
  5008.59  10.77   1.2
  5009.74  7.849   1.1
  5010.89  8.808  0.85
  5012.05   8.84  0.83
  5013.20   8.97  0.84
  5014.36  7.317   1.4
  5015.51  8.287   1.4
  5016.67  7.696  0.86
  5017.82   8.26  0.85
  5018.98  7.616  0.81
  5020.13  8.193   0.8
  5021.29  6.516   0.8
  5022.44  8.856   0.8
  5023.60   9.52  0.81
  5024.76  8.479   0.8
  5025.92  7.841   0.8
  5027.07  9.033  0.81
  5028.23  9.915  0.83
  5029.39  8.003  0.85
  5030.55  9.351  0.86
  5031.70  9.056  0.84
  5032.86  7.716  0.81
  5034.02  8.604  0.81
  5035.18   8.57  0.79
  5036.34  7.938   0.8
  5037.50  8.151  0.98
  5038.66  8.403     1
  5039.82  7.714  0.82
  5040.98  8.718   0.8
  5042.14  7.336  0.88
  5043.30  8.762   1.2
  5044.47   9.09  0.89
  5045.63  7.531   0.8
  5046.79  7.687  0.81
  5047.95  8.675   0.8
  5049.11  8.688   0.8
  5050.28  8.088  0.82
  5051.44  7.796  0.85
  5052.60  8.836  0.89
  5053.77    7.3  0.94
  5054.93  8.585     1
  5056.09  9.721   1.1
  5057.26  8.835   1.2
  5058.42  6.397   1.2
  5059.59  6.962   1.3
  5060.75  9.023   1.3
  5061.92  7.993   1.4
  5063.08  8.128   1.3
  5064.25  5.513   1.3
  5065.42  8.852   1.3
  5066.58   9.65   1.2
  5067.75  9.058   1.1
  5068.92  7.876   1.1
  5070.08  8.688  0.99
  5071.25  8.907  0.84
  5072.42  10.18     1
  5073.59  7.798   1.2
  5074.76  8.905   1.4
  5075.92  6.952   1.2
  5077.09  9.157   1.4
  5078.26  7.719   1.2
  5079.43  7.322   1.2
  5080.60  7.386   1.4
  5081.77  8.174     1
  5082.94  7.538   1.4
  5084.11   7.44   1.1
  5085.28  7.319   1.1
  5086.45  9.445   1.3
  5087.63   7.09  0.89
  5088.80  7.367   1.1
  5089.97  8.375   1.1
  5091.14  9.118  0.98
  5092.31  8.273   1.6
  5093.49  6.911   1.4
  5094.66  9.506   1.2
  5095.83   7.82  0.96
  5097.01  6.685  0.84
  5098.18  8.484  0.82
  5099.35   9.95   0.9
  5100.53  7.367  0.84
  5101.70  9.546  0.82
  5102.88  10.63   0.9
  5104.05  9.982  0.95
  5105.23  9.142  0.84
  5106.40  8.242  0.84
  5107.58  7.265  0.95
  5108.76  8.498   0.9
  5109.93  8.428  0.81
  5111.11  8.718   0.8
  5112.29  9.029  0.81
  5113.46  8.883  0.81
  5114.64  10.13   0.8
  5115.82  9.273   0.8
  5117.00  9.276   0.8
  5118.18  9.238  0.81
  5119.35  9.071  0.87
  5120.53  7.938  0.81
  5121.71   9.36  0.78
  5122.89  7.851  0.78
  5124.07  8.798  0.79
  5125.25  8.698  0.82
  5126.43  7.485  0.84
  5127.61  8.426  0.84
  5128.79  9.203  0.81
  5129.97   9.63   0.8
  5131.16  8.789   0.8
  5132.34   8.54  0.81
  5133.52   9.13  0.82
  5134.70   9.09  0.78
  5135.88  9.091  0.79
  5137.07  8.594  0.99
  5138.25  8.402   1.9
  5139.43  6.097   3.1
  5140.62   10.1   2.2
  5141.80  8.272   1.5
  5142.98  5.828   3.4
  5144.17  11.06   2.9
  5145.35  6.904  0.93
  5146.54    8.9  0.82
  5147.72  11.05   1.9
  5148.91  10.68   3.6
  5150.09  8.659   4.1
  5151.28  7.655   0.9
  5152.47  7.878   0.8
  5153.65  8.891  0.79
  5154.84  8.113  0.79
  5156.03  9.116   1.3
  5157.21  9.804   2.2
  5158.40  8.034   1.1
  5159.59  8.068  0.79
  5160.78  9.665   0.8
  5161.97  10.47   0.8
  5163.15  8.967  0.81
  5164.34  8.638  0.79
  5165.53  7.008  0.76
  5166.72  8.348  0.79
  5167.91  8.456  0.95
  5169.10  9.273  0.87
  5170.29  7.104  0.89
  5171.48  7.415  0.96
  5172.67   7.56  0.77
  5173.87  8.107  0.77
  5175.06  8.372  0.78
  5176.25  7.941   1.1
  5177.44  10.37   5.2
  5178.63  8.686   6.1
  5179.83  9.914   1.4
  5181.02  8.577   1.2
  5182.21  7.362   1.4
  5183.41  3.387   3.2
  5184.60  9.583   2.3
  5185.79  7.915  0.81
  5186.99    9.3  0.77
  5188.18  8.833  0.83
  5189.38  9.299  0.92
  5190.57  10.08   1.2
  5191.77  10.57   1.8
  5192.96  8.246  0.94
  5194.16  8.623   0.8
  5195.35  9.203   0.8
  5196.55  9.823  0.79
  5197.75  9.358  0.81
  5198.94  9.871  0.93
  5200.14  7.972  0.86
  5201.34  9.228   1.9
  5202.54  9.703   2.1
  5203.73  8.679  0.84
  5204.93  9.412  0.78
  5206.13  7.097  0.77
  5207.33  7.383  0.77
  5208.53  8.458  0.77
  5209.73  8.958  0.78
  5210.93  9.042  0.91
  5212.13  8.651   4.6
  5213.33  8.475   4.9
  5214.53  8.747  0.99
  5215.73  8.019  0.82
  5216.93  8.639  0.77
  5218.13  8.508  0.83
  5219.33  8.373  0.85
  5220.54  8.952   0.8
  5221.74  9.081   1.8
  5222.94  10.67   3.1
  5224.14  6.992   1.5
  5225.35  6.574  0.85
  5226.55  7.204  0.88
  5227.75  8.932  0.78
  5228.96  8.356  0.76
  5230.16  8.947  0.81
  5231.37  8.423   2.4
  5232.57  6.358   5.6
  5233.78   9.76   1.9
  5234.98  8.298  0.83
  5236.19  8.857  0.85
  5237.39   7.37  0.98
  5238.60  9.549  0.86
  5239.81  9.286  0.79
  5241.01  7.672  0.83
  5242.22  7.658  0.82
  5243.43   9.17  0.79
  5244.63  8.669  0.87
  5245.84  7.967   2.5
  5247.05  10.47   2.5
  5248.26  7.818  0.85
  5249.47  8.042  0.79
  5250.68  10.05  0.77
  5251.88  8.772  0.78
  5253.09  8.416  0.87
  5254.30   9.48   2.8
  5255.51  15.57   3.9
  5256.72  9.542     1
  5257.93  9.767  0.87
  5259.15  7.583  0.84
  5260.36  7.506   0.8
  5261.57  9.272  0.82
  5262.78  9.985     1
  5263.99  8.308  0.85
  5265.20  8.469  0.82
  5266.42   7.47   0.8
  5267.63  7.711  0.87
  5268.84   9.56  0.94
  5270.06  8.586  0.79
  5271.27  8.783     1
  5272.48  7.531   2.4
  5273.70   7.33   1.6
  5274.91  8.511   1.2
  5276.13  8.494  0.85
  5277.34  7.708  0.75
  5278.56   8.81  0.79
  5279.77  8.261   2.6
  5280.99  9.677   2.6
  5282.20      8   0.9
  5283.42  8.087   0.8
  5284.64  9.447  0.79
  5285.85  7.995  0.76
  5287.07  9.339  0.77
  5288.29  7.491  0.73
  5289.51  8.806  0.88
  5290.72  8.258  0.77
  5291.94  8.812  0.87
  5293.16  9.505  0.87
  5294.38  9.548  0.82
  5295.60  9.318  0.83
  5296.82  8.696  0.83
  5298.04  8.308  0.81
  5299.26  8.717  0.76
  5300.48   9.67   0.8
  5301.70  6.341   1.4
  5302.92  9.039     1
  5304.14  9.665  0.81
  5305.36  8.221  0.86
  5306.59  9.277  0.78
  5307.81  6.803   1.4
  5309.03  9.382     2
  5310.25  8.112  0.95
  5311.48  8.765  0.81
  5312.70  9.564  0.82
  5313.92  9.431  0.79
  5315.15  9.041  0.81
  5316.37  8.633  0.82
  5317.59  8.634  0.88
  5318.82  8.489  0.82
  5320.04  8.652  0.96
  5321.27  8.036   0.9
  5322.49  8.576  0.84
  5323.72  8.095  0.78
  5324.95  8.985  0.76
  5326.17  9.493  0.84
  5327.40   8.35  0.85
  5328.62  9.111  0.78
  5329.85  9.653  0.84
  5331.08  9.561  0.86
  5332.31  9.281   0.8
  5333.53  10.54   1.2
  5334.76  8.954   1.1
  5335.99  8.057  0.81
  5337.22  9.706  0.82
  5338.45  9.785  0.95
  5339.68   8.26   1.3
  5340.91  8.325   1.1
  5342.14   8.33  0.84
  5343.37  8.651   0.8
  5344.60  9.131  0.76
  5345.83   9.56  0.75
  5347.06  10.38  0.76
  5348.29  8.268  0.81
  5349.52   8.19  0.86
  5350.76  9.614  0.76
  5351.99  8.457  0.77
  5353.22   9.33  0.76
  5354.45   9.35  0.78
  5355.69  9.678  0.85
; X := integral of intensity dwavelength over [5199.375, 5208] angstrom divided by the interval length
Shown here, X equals 8.52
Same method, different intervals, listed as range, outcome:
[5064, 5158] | 8.56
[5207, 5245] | 8.45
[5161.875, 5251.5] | 8.57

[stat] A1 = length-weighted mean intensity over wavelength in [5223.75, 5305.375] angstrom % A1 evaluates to 8.64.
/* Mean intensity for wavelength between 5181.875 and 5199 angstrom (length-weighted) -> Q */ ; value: 8.75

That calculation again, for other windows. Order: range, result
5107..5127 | 8.7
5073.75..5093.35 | 7.95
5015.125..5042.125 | 8.35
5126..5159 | 8.7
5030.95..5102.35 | 8.21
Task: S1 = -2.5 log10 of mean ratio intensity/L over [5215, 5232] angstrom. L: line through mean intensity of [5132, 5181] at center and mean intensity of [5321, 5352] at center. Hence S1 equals 0.047 mag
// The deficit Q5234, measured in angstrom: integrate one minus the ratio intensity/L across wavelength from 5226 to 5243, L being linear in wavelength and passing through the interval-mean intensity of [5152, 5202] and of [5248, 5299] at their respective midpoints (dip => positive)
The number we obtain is 0.8 angstrom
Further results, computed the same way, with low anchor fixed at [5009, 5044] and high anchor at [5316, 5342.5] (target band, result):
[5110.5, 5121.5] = -0.7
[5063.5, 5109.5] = 0.8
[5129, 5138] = -0.4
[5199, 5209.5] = 0.1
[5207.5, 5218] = 0.1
